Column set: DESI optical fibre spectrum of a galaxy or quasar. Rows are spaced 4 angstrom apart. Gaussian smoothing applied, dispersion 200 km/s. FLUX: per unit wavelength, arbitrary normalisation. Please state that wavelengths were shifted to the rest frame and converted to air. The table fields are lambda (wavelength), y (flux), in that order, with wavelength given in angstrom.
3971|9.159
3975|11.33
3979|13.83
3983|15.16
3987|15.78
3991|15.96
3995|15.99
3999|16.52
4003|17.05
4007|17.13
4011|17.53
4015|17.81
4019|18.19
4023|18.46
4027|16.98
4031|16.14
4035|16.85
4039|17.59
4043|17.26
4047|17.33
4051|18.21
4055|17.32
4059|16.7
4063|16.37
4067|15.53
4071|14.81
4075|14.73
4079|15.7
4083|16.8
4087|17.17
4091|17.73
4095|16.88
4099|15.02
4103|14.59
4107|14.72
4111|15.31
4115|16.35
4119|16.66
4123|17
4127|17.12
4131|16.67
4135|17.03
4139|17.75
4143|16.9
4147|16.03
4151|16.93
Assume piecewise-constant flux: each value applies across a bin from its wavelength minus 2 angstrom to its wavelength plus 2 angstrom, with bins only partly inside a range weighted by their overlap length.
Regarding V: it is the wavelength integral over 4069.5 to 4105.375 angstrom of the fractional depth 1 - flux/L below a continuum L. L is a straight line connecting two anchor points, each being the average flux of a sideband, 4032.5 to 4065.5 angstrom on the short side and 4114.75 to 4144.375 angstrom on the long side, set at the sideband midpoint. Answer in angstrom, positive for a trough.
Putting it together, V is 2.4 angstrom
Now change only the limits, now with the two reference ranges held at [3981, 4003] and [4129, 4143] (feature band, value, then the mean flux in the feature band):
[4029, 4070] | -1.10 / 16.9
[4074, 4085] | 0.55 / 15.8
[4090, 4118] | 1.83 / 15.8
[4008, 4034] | -2.03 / 17.5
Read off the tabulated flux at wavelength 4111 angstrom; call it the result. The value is 15.31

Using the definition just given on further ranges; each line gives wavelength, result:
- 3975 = 11.33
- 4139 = 17.75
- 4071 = 14.81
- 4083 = 16.8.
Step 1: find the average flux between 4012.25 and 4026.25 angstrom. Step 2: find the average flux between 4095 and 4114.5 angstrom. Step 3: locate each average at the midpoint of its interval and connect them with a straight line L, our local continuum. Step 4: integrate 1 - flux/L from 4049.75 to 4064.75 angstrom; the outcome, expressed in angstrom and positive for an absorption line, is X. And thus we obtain -0.3 angstrom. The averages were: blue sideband 18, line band 17.1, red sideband 15.2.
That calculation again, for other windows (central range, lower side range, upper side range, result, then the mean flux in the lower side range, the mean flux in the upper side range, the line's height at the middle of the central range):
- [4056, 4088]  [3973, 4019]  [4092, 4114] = -0.8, 15.9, 15.5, 15.6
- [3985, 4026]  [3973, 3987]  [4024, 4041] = -4.6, 13.8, 17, 15.3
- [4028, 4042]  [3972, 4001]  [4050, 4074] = -1.0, 14.7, 16.3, 15.8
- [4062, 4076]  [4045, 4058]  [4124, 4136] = 1.7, 17.5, 16.9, 17.4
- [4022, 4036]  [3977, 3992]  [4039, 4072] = -0.7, 15.1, 16.8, 16.2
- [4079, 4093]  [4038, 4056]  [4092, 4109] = -0.9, 17.6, 15.4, 16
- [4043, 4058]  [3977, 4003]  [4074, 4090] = -1.3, 15.7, 16.3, 16.1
